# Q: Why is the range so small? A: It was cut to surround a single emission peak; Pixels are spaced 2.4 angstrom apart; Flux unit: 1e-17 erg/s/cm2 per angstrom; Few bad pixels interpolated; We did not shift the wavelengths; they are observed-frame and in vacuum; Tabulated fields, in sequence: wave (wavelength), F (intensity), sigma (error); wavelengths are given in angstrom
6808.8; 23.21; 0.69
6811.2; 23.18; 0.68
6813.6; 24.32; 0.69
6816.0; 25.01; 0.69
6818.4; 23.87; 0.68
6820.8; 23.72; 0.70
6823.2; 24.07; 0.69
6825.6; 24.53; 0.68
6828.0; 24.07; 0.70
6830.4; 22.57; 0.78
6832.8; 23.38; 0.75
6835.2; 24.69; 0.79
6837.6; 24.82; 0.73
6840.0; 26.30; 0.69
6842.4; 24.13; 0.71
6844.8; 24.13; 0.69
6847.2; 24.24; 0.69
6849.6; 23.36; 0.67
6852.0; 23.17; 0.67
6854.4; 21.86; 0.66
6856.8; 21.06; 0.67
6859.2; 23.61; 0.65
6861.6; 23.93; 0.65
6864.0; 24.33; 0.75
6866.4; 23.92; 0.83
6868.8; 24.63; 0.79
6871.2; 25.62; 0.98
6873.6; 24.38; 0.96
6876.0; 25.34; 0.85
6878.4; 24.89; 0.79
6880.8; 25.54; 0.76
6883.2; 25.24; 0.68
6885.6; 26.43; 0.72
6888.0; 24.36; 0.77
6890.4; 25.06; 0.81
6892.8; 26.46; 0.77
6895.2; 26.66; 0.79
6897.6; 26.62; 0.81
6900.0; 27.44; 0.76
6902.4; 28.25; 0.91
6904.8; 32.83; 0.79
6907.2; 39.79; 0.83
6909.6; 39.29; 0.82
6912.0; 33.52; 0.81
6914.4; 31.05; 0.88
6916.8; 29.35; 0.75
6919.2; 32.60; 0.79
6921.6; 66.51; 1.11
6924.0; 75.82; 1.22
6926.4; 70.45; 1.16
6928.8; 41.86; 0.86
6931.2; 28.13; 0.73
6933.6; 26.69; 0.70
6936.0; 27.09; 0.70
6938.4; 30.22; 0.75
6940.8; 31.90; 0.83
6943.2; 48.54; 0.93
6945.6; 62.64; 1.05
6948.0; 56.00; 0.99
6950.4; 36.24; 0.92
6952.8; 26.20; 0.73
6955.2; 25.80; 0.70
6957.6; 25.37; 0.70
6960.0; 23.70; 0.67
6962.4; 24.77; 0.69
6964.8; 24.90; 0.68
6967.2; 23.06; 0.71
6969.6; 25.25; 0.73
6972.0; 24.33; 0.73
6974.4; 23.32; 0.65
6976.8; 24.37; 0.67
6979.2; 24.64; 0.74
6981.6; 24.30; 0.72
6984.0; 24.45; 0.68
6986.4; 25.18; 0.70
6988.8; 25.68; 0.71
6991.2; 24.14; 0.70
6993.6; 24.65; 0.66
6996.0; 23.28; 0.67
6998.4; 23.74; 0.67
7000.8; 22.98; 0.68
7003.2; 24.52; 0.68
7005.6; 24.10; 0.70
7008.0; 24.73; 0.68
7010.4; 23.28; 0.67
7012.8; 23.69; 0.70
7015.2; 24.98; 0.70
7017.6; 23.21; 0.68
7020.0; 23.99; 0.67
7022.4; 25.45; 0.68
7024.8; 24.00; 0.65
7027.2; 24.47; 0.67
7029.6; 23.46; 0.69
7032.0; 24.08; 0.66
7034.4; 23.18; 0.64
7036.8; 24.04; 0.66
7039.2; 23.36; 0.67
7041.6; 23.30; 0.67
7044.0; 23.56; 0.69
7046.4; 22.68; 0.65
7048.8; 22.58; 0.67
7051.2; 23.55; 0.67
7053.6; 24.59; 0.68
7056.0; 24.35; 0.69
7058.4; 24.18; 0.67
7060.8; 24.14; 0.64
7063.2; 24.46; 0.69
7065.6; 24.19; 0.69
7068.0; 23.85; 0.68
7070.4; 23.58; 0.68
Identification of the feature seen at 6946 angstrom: [N II]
